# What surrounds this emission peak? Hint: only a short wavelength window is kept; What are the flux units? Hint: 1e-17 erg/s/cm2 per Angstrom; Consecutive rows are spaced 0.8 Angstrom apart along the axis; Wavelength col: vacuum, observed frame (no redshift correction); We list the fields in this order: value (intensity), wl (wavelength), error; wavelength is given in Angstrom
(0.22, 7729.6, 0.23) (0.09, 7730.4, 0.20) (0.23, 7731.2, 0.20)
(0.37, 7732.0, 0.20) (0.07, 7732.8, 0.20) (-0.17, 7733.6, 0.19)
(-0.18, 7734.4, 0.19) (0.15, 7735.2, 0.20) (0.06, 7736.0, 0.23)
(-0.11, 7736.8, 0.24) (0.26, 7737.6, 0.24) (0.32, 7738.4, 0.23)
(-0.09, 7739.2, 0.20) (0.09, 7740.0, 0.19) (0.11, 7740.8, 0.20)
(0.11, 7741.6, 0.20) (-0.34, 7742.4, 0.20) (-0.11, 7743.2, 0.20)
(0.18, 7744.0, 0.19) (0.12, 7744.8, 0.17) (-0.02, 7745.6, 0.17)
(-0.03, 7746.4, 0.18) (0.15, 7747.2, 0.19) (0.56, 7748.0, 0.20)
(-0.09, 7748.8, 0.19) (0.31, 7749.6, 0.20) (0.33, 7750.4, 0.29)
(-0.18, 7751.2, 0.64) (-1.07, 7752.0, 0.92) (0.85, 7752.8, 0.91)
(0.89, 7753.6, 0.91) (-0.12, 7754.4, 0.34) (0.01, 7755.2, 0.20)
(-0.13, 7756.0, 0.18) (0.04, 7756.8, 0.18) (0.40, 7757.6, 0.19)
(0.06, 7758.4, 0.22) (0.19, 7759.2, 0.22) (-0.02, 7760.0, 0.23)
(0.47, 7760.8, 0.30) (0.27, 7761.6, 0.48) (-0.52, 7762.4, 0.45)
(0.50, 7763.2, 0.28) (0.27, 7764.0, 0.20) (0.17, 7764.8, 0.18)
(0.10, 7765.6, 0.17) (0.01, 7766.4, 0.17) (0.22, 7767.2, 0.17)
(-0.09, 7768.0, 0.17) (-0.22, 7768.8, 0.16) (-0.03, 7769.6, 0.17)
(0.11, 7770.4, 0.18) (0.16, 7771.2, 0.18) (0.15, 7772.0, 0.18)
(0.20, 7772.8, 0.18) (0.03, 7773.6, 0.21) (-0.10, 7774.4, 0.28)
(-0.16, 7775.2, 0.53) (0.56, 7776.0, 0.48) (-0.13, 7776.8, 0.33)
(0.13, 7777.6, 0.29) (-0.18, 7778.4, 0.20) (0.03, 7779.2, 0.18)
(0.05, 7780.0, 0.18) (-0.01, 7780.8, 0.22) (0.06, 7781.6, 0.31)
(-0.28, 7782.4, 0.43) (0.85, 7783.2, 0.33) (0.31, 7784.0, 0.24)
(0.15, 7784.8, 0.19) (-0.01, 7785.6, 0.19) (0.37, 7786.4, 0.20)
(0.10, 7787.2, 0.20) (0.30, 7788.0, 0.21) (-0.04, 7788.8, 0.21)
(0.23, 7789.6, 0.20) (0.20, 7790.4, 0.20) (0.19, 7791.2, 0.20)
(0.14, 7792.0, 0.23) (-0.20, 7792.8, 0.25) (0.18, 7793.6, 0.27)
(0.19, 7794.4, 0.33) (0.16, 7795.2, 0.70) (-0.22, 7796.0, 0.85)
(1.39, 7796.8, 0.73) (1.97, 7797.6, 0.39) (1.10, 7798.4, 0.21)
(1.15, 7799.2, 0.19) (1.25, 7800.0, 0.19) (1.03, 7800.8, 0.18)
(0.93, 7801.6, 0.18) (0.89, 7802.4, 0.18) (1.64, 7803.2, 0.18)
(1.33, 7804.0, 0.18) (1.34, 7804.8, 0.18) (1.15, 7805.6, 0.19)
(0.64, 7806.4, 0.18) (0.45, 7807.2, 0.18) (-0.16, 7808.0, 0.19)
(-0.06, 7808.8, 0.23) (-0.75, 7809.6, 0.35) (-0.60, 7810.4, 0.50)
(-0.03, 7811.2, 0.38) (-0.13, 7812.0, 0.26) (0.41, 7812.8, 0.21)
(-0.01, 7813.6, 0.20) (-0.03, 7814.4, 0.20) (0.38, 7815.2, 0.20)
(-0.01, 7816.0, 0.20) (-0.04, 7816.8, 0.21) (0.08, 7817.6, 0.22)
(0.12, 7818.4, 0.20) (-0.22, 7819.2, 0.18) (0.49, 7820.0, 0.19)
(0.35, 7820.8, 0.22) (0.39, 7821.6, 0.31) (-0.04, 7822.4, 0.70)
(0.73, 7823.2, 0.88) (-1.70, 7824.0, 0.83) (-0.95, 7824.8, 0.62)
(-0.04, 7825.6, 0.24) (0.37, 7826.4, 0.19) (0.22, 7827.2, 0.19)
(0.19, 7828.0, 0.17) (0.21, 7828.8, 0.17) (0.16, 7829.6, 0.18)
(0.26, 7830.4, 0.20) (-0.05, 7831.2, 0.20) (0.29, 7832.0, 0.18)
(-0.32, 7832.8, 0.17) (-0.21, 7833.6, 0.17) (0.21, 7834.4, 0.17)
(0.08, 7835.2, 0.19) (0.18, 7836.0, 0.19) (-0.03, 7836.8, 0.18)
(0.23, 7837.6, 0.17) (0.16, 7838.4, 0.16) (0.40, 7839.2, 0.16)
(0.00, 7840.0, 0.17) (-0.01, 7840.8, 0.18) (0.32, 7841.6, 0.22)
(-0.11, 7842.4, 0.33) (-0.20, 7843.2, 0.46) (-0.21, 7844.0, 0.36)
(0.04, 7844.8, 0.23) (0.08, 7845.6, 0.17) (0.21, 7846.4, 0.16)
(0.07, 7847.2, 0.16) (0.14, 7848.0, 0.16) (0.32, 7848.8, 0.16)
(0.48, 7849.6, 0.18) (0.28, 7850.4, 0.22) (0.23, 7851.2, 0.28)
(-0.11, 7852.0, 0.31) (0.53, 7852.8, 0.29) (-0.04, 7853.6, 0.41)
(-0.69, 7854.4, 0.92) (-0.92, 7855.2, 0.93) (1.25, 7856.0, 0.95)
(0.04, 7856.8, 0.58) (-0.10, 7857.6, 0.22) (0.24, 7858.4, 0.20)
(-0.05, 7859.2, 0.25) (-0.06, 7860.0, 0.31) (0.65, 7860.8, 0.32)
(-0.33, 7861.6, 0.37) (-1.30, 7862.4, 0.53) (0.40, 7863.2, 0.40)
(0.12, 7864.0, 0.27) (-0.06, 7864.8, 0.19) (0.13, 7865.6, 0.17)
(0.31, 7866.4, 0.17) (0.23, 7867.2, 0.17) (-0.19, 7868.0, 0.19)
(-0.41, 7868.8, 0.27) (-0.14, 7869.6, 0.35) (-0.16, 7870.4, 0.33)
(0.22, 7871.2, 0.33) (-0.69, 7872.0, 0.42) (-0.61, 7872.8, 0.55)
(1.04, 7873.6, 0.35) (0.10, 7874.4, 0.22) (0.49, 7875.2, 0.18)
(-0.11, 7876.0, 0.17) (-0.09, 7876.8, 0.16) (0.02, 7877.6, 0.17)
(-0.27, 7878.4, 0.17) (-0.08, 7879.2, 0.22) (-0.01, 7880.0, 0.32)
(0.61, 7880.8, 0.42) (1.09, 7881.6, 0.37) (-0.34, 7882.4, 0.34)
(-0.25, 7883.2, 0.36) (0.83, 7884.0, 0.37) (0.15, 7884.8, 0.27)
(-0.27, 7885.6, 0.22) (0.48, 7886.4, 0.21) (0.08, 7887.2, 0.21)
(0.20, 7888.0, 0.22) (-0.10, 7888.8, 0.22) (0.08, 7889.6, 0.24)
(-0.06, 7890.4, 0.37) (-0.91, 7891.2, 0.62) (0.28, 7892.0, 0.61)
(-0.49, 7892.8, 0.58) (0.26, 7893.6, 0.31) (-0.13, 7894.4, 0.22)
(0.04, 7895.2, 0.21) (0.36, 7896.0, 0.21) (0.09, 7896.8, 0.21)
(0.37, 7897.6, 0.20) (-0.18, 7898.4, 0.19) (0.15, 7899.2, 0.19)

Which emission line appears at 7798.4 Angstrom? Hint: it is [O II] 3727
